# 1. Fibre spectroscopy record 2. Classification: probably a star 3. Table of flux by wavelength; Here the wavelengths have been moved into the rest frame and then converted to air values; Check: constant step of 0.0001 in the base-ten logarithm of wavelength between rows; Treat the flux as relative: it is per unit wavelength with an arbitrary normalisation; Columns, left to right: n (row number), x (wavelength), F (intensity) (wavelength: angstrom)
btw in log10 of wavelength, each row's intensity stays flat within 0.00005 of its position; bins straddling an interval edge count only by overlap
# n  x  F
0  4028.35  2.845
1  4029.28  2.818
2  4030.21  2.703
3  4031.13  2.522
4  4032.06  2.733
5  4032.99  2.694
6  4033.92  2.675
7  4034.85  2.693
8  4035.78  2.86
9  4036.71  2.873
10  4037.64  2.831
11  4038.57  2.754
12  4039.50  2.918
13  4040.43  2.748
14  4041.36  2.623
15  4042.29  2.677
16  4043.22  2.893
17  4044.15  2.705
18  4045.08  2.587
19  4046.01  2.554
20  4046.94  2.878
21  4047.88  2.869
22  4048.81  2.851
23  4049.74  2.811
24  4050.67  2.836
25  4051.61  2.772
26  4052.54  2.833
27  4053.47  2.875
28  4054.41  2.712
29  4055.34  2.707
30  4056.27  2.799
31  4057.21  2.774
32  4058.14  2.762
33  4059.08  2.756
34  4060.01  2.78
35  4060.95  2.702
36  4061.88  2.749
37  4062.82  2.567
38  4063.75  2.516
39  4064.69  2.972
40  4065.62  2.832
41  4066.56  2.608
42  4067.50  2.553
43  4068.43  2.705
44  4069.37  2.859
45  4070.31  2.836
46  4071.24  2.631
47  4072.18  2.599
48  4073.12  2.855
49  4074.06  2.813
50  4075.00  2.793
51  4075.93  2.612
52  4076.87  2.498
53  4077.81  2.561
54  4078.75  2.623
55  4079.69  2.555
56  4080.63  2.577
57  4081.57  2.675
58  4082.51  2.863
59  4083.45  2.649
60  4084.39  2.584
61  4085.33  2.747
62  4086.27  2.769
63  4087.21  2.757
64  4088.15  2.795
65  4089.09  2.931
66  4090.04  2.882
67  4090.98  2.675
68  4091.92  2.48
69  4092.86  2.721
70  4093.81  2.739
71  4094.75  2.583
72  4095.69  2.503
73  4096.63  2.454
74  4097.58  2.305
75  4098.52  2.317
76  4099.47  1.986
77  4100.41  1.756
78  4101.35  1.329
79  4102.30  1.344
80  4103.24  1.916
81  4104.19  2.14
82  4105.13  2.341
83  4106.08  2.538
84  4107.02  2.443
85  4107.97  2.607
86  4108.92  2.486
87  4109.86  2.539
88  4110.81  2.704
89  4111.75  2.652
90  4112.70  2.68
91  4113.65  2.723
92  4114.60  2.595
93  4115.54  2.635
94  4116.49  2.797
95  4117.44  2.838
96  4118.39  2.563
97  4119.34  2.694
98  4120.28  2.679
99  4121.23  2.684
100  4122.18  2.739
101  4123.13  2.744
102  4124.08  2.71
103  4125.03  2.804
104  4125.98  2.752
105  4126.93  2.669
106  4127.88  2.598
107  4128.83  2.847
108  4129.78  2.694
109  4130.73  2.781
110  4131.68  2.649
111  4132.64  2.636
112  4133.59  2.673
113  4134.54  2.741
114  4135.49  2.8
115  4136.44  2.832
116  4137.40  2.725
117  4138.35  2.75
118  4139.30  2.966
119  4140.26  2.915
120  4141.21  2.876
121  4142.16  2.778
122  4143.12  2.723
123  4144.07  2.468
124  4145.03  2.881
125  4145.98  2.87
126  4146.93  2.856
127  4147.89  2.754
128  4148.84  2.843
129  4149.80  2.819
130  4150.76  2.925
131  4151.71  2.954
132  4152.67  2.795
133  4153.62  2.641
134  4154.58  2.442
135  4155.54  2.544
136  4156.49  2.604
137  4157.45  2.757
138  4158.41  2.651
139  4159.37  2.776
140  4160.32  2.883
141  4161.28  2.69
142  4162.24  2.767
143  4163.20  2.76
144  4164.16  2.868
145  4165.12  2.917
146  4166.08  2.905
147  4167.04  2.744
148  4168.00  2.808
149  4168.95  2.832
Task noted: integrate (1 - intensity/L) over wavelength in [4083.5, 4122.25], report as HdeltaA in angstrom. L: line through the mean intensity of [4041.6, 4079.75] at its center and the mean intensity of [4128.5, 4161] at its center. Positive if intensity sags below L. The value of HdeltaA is 3.4 angstrom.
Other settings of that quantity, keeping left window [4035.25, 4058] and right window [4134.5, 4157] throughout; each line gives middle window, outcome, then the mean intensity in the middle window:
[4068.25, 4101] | 1.93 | 2.61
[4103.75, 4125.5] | 1.18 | 2.62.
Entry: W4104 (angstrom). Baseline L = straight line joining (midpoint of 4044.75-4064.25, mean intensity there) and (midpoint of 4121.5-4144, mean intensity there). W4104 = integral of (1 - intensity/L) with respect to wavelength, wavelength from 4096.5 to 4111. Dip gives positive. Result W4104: 3.0 angstrom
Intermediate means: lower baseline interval 2.75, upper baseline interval 2.75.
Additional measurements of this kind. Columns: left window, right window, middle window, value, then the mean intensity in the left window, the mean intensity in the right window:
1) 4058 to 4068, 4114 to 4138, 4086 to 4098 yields 0.22 angstrom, 2.71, 2.72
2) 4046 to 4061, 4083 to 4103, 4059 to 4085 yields -0.66 angstrom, 2.79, 2.44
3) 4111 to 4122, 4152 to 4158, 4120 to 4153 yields -1.33 angstrom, 2.69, 2.64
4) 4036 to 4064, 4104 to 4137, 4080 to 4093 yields -0.05 angstrom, 2.76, 2.66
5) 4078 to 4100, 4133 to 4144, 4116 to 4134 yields 0.16 angstrom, 2.61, 2.79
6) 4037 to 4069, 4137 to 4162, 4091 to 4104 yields 2.62 angstrom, 2.75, 2.77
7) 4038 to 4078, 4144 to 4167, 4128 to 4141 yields -0.02 angstrom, 2.74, 2.77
